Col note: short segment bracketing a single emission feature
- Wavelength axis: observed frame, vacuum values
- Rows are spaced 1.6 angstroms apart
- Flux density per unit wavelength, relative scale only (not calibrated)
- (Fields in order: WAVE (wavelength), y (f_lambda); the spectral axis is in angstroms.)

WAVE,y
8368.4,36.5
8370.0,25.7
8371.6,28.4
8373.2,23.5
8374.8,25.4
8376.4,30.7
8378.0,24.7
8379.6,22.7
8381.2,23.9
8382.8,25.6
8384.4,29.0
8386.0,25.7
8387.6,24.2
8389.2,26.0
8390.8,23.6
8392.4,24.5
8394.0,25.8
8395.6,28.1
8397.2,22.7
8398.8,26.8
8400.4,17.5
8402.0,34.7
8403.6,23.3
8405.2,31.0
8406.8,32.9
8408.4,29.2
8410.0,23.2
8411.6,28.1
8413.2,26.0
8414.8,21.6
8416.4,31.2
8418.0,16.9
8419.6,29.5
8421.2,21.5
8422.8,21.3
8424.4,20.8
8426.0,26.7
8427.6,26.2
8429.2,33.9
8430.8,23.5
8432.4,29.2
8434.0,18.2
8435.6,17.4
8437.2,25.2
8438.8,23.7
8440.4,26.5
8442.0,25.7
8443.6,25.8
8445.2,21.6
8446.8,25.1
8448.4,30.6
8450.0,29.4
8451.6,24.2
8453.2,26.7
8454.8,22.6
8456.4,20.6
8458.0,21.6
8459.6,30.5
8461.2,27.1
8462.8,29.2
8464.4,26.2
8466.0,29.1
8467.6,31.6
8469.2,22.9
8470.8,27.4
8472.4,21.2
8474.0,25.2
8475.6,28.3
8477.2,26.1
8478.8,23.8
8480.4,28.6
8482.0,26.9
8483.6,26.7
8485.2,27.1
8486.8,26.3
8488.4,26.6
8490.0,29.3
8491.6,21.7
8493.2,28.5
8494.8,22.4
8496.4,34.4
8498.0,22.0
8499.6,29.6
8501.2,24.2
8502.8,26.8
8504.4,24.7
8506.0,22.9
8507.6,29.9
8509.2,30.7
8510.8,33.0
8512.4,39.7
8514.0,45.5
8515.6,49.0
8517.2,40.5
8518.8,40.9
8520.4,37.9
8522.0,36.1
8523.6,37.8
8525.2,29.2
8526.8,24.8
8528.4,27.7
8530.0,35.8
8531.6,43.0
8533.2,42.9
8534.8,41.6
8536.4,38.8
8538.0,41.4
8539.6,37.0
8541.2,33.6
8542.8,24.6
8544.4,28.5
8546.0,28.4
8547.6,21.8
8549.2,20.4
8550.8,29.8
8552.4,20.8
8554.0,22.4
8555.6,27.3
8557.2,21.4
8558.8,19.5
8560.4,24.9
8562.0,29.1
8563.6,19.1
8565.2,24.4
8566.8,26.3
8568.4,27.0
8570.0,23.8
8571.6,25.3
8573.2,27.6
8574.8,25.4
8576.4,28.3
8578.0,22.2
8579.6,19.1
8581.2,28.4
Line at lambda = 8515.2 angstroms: [S II] 6716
